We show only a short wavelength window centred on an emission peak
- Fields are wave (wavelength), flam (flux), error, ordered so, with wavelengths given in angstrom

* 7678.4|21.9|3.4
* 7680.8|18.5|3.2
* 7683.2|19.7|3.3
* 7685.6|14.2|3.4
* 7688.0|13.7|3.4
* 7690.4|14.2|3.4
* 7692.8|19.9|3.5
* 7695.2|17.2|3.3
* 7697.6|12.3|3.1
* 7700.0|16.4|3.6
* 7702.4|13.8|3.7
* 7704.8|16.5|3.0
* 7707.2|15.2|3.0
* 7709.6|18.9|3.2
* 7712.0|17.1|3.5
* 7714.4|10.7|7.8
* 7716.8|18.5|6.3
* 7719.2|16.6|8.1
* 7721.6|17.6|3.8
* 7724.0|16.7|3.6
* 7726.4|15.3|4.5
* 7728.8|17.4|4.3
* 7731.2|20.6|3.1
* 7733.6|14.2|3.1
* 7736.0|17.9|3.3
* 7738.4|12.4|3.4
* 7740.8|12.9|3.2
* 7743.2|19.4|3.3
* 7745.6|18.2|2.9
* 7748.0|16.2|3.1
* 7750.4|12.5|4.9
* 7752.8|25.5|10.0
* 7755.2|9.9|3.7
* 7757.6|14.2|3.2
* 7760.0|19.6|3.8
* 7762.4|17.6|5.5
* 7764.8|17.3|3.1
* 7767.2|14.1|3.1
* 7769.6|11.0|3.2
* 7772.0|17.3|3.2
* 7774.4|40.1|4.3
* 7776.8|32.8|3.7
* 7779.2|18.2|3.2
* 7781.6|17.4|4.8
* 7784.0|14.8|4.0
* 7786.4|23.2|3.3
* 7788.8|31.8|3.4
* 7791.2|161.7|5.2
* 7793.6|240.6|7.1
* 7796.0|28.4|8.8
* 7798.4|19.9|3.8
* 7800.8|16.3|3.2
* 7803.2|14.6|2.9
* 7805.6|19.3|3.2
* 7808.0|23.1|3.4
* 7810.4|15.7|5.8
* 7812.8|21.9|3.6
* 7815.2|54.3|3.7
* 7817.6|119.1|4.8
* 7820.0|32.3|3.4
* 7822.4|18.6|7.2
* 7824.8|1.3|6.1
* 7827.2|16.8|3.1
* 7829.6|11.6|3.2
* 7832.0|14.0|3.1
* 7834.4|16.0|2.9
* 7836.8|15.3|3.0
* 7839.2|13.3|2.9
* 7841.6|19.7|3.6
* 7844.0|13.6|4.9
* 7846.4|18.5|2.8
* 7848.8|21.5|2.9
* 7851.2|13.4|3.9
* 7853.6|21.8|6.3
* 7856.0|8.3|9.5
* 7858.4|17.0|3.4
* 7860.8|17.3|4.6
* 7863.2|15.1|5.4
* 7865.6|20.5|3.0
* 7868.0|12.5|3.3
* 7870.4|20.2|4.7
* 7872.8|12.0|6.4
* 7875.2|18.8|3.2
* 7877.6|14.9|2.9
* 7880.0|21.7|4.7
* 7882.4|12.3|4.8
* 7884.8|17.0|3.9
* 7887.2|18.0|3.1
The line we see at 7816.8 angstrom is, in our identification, [N II] 6583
